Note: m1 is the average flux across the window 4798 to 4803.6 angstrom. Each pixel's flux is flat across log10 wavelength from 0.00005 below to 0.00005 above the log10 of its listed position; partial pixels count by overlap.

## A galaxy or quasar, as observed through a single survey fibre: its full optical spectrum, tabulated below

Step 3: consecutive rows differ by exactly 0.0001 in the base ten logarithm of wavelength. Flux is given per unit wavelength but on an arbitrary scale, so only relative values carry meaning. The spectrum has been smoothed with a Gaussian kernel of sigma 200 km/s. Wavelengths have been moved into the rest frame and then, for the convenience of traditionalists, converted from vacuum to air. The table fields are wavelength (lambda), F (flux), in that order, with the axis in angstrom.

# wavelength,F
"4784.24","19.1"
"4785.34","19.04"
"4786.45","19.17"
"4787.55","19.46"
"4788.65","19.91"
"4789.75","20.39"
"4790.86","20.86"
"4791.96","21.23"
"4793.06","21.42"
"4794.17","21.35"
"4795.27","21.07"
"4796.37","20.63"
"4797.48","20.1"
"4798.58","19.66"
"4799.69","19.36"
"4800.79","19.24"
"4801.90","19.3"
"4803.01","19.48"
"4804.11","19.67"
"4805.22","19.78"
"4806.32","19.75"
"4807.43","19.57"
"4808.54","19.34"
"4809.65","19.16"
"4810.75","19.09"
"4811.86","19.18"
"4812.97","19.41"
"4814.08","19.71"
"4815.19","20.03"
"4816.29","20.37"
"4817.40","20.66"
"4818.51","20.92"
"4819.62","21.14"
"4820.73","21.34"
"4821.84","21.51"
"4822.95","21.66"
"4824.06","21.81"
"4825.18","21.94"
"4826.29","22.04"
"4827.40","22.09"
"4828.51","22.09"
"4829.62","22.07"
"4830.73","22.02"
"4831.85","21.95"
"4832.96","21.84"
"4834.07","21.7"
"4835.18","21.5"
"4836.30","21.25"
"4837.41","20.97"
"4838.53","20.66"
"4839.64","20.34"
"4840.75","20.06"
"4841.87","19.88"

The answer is 19.4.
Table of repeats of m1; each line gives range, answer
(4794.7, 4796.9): 20.9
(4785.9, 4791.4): 20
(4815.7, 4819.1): 20.7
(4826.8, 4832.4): 22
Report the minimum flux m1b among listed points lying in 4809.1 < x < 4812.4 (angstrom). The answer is 19.09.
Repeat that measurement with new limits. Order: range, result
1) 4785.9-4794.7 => 19.17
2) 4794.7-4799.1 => 19.66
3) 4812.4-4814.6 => 19.41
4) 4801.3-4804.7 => 19.3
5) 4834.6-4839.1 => 20.66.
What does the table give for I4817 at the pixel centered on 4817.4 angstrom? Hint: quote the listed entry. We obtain 20.66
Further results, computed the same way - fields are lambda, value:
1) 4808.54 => 19.34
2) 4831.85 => 21.95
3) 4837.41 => 20.97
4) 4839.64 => 20.34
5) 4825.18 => 21.94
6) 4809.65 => 19.16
